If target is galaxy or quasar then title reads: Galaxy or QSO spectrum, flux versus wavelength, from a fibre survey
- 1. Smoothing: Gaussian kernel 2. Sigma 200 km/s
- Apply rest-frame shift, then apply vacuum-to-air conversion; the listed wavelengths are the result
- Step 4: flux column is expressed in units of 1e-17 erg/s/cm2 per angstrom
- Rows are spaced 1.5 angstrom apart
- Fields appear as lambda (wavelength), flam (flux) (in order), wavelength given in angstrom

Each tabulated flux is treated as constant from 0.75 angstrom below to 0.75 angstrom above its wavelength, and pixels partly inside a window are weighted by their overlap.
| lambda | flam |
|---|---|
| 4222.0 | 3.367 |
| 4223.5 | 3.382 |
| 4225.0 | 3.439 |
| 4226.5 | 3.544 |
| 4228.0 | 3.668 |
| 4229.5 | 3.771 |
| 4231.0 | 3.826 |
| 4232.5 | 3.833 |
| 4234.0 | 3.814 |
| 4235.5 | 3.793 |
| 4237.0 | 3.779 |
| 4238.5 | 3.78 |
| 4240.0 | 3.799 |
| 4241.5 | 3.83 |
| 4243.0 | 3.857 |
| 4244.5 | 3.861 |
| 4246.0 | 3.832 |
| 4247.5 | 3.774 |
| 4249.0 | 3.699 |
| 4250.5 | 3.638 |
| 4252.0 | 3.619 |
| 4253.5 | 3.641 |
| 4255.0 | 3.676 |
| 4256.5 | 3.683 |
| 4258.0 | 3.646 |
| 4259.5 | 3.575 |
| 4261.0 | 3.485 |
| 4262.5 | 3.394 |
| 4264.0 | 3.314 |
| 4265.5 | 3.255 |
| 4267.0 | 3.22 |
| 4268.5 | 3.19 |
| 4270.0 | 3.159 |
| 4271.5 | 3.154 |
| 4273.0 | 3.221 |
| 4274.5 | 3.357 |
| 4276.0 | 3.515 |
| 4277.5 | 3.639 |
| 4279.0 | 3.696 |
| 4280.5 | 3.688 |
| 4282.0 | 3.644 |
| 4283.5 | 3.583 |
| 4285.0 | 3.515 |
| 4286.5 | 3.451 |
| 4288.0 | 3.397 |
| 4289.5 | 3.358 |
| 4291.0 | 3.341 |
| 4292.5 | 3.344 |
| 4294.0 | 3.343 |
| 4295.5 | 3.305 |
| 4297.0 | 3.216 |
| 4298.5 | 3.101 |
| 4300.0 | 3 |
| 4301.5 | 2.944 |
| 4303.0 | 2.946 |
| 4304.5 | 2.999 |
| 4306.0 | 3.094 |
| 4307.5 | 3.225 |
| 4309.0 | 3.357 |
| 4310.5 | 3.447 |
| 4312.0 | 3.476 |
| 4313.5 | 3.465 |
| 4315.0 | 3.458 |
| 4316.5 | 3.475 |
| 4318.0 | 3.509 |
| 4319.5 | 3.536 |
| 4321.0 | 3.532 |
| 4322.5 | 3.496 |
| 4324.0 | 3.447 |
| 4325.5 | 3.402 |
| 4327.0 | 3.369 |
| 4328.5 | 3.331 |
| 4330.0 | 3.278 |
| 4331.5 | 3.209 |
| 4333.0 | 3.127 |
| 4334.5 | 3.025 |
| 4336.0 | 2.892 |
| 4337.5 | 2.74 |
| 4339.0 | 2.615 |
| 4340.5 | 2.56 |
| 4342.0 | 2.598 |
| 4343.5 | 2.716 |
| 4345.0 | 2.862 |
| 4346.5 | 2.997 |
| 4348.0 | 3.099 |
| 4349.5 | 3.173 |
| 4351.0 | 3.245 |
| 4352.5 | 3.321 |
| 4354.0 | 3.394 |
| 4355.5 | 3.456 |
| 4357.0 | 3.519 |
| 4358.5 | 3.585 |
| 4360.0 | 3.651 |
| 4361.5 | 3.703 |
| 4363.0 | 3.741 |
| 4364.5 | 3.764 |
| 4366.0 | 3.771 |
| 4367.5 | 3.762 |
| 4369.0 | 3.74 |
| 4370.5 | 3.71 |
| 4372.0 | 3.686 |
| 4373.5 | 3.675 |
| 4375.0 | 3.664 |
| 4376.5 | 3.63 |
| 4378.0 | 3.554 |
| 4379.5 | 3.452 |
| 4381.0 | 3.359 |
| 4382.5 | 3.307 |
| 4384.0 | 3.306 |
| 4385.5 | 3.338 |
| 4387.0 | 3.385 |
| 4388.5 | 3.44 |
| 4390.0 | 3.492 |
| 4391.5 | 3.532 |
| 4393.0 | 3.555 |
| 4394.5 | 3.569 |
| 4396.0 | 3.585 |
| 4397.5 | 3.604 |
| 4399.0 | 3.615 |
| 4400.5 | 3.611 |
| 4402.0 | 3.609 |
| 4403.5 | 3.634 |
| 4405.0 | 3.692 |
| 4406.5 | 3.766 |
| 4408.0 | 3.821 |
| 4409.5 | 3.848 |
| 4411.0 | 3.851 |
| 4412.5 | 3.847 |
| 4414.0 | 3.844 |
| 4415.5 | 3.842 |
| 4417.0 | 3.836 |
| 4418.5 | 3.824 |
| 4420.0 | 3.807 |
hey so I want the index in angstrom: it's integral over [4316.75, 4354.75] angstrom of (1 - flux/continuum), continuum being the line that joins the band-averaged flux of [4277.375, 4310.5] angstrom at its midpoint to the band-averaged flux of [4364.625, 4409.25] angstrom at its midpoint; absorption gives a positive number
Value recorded 3.3 angstrom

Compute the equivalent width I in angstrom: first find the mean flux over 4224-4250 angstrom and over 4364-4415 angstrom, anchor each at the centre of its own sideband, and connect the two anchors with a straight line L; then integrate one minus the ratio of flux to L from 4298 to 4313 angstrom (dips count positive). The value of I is 2.14 angstrom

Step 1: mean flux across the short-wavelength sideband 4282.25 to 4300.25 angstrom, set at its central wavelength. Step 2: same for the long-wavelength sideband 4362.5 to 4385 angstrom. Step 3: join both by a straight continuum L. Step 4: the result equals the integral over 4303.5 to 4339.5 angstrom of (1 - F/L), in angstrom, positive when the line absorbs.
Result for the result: 1.7 angstrom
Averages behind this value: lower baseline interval 3.35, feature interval 3.27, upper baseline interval 3.6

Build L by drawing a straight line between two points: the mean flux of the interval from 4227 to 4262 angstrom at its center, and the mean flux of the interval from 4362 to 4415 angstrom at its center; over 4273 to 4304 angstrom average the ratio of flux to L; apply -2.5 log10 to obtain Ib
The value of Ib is 0.10 mag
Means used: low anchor 3.73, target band 3.36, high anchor 3.62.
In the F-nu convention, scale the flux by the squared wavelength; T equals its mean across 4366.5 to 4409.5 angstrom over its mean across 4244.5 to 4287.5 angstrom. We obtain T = 1.08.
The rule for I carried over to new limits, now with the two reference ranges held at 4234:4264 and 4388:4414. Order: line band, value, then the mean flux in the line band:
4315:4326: 0.6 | 3.49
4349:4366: 0.7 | 3.52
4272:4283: 0.5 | 3.53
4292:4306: 2.1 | 3.13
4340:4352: 2.5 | 2.92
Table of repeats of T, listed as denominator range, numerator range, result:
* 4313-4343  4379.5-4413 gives 1.15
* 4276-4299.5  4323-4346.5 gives 0.90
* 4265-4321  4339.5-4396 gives 1.06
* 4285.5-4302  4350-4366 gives 1.12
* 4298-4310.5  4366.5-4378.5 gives 1.22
